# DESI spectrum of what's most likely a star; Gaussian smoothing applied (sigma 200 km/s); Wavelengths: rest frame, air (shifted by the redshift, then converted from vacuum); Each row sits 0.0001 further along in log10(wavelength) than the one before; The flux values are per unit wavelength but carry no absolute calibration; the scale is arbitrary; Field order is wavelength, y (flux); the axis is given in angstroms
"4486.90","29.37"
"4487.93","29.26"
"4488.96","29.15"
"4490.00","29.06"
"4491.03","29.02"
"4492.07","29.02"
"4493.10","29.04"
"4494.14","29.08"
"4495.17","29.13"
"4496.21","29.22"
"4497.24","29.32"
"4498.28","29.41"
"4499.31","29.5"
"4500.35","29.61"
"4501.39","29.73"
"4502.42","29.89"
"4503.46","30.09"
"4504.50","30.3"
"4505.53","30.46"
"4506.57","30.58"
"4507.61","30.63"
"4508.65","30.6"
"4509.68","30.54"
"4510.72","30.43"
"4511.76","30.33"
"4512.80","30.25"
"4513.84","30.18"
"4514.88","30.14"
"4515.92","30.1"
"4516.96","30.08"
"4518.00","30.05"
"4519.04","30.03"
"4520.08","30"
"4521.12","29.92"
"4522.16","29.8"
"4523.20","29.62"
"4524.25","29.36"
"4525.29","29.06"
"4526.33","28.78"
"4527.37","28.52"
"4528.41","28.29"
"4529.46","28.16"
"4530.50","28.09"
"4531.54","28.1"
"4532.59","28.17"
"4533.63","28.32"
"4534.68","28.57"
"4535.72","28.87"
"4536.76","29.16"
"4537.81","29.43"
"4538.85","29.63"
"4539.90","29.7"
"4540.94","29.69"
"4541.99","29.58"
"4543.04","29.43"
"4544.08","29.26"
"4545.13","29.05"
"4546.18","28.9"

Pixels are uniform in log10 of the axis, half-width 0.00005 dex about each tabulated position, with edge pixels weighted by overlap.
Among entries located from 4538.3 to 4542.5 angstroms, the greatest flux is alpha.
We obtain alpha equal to 29.7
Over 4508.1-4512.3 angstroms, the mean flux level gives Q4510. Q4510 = 30.5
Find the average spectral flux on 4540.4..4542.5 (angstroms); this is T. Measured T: 29.7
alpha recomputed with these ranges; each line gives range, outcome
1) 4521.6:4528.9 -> 29.8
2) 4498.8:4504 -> 30.09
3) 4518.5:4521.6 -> 30.03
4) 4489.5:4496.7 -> 29.22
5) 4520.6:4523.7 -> 29.92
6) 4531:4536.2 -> 28.87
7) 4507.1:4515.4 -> 30.63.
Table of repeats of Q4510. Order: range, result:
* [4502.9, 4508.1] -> 30.4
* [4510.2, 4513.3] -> 30.3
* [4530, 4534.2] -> 28.1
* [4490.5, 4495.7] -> 29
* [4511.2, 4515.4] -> 30.2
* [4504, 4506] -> 30.5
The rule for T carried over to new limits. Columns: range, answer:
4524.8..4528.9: 28.7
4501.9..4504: 30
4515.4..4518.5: 30.1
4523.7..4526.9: 29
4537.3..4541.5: 29.6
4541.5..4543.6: 29.5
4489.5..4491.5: 29.1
